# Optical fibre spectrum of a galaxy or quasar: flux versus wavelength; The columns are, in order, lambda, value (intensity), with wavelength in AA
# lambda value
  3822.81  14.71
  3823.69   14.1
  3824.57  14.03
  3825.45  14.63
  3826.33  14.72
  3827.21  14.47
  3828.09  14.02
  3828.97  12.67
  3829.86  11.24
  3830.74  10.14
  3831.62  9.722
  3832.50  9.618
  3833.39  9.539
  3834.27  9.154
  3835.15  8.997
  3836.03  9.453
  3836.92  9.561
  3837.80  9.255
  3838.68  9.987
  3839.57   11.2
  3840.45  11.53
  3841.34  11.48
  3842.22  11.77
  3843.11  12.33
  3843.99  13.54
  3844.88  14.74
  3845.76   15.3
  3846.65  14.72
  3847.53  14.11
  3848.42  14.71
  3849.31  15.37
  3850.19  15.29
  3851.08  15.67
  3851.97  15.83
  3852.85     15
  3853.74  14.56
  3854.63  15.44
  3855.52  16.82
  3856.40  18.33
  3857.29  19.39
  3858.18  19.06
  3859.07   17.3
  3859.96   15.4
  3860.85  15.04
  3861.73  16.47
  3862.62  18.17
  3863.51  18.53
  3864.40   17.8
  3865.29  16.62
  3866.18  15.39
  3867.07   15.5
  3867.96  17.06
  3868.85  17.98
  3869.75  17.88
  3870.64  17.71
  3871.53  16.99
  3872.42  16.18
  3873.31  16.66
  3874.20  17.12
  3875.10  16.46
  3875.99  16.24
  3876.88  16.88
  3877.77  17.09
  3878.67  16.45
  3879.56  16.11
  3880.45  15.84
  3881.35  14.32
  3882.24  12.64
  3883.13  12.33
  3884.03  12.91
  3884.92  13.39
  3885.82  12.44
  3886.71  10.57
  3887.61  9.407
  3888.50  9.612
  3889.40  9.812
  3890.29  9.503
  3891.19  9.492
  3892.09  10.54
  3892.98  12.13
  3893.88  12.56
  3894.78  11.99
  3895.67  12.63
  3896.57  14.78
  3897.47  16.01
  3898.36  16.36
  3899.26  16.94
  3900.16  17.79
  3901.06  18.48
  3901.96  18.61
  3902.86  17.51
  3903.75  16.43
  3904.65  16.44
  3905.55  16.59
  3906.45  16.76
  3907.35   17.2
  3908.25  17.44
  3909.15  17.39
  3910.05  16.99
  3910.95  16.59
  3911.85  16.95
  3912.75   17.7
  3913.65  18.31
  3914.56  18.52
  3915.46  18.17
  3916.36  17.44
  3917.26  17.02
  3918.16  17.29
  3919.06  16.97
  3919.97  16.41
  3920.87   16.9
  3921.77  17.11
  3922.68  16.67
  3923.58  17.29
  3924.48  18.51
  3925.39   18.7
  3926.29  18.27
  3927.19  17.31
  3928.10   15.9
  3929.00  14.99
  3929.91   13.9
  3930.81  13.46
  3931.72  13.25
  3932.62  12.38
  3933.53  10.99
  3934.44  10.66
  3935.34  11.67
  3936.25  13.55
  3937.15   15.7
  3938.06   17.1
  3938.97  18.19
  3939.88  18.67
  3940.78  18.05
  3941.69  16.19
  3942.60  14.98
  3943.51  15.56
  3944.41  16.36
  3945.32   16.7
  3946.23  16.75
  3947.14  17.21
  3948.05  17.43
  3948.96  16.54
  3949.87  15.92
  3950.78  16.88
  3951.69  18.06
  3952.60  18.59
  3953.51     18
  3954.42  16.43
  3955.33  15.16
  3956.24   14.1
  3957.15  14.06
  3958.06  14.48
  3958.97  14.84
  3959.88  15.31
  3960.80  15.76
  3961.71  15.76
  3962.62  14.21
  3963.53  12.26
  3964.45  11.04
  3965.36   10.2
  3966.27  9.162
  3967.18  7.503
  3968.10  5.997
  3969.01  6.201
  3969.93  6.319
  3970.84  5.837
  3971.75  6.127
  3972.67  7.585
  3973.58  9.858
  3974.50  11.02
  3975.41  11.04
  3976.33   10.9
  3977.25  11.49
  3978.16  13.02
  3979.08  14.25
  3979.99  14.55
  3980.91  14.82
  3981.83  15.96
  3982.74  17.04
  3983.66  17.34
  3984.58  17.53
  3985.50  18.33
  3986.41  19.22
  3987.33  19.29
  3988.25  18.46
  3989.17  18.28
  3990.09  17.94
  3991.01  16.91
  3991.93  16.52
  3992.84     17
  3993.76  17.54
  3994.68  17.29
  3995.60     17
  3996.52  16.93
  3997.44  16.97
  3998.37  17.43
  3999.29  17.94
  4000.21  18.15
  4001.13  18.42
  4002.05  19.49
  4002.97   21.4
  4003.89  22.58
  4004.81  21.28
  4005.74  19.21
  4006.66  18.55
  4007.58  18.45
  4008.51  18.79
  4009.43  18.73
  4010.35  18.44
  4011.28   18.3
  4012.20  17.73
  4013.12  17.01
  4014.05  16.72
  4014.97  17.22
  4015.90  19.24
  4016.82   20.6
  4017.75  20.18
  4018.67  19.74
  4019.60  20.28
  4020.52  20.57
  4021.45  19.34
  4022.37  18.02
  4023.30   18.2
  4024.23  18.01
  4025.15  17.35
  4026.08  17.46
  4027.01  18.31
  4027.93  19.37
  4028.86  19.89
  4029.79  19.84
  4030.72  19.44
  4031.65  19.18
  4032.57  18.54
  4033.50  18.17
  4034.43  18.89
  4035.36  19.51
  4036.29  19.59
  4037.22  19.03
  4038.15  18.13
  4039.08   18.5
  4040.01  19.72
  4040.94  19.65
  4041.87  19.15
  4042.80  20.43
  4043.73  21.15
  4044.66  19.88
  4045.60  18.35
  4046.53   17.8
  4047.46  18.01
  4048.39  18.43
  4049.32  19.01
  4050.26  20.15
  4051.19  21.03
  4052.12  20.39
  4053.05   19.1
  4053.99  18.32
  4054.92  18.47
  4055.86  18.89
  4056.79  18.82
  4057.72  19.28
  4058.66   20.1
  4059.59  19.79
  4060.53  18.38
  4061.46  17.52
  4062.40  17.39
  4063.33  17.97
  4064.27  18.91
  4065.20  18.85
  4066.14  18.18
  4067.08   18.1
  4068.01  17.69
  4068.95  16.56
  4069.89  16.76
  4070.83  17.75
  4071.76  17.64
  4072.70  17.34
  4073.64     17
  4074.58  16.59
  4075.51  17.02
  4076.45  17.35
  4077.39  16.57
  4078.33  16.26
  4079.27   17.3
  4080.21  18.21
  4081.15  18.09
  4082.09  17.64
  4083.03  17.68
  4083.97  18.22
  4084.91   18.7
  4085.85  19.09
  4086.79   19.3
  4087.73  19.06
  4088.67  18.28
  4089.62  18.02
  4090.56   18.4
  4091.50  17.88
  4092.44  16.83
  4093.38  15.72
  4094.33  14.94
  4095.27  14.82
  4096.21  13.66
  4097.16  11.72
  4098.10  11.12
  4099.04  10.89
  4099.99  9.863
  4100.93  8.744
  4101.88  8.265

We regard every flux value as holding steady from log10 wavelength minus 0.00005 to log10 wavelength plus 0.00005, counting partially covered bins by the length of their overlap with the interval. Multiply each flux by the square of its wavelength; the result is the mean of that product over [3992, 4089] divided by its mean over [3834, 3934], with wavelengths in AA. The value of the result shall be 1.32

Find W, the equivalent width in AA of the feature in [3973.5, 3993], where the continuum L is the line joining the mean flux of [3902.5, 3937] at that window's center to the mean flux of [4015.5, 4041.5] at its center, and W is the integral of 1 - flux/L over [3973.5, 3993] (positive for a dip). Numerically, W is 2.5 AA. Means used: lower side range 16.2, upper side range 19.1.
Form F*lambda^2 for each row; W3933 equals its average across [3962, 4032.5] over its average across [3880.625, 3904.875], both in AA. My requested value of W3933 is 1.26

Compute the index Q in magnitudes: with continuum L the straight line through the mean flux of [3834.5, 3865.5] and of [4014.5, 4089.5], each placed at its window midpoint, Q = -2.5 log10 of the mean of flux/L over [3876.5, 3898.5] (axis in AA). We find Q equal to 0.18 mag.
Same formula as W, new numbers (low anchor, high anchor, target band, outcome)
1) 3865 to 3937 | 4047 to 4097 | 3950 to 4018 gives 4.4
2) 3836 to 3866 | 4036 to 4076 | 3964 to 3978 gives 6.8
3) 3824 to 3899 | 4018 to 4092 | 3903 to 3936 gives -1.8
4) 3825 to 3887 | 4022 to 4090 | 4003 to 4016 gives -0.9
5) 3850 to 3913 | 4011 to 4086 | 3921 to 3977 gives 8.8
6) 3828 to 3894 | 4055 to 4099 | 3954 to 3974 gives 5.5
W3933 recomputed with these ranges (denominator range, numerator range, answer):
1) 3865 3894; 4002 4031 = 1.43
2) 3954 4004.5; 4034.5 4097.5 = 1.30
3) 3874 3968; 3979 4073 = 1.28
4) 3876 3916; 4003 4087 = 1.34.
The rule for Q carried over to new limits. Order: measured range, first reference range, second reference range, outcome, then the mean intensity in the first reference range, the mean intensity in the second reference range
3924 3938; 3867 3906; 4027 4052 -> 0.10 mag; 14.8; 19.3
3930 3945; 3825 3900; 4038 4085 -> 0.07 mag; 14.1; 18.4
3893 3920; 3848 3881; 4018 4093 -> 0.03 mag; 16.6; 18.5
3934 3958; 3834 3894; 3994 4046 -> 0.04 mag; 14.3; 18.9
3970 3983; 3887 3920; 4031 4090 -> 0.42 mag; 15.4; 18.5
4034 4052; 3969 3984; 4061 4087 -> -0.22 mag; 11.5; 17.7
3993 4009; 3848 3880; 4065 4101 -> -0.13 mag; 16.6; 16.6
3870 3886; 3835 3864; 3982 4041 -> -0.03 mag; 14.4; 18.6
